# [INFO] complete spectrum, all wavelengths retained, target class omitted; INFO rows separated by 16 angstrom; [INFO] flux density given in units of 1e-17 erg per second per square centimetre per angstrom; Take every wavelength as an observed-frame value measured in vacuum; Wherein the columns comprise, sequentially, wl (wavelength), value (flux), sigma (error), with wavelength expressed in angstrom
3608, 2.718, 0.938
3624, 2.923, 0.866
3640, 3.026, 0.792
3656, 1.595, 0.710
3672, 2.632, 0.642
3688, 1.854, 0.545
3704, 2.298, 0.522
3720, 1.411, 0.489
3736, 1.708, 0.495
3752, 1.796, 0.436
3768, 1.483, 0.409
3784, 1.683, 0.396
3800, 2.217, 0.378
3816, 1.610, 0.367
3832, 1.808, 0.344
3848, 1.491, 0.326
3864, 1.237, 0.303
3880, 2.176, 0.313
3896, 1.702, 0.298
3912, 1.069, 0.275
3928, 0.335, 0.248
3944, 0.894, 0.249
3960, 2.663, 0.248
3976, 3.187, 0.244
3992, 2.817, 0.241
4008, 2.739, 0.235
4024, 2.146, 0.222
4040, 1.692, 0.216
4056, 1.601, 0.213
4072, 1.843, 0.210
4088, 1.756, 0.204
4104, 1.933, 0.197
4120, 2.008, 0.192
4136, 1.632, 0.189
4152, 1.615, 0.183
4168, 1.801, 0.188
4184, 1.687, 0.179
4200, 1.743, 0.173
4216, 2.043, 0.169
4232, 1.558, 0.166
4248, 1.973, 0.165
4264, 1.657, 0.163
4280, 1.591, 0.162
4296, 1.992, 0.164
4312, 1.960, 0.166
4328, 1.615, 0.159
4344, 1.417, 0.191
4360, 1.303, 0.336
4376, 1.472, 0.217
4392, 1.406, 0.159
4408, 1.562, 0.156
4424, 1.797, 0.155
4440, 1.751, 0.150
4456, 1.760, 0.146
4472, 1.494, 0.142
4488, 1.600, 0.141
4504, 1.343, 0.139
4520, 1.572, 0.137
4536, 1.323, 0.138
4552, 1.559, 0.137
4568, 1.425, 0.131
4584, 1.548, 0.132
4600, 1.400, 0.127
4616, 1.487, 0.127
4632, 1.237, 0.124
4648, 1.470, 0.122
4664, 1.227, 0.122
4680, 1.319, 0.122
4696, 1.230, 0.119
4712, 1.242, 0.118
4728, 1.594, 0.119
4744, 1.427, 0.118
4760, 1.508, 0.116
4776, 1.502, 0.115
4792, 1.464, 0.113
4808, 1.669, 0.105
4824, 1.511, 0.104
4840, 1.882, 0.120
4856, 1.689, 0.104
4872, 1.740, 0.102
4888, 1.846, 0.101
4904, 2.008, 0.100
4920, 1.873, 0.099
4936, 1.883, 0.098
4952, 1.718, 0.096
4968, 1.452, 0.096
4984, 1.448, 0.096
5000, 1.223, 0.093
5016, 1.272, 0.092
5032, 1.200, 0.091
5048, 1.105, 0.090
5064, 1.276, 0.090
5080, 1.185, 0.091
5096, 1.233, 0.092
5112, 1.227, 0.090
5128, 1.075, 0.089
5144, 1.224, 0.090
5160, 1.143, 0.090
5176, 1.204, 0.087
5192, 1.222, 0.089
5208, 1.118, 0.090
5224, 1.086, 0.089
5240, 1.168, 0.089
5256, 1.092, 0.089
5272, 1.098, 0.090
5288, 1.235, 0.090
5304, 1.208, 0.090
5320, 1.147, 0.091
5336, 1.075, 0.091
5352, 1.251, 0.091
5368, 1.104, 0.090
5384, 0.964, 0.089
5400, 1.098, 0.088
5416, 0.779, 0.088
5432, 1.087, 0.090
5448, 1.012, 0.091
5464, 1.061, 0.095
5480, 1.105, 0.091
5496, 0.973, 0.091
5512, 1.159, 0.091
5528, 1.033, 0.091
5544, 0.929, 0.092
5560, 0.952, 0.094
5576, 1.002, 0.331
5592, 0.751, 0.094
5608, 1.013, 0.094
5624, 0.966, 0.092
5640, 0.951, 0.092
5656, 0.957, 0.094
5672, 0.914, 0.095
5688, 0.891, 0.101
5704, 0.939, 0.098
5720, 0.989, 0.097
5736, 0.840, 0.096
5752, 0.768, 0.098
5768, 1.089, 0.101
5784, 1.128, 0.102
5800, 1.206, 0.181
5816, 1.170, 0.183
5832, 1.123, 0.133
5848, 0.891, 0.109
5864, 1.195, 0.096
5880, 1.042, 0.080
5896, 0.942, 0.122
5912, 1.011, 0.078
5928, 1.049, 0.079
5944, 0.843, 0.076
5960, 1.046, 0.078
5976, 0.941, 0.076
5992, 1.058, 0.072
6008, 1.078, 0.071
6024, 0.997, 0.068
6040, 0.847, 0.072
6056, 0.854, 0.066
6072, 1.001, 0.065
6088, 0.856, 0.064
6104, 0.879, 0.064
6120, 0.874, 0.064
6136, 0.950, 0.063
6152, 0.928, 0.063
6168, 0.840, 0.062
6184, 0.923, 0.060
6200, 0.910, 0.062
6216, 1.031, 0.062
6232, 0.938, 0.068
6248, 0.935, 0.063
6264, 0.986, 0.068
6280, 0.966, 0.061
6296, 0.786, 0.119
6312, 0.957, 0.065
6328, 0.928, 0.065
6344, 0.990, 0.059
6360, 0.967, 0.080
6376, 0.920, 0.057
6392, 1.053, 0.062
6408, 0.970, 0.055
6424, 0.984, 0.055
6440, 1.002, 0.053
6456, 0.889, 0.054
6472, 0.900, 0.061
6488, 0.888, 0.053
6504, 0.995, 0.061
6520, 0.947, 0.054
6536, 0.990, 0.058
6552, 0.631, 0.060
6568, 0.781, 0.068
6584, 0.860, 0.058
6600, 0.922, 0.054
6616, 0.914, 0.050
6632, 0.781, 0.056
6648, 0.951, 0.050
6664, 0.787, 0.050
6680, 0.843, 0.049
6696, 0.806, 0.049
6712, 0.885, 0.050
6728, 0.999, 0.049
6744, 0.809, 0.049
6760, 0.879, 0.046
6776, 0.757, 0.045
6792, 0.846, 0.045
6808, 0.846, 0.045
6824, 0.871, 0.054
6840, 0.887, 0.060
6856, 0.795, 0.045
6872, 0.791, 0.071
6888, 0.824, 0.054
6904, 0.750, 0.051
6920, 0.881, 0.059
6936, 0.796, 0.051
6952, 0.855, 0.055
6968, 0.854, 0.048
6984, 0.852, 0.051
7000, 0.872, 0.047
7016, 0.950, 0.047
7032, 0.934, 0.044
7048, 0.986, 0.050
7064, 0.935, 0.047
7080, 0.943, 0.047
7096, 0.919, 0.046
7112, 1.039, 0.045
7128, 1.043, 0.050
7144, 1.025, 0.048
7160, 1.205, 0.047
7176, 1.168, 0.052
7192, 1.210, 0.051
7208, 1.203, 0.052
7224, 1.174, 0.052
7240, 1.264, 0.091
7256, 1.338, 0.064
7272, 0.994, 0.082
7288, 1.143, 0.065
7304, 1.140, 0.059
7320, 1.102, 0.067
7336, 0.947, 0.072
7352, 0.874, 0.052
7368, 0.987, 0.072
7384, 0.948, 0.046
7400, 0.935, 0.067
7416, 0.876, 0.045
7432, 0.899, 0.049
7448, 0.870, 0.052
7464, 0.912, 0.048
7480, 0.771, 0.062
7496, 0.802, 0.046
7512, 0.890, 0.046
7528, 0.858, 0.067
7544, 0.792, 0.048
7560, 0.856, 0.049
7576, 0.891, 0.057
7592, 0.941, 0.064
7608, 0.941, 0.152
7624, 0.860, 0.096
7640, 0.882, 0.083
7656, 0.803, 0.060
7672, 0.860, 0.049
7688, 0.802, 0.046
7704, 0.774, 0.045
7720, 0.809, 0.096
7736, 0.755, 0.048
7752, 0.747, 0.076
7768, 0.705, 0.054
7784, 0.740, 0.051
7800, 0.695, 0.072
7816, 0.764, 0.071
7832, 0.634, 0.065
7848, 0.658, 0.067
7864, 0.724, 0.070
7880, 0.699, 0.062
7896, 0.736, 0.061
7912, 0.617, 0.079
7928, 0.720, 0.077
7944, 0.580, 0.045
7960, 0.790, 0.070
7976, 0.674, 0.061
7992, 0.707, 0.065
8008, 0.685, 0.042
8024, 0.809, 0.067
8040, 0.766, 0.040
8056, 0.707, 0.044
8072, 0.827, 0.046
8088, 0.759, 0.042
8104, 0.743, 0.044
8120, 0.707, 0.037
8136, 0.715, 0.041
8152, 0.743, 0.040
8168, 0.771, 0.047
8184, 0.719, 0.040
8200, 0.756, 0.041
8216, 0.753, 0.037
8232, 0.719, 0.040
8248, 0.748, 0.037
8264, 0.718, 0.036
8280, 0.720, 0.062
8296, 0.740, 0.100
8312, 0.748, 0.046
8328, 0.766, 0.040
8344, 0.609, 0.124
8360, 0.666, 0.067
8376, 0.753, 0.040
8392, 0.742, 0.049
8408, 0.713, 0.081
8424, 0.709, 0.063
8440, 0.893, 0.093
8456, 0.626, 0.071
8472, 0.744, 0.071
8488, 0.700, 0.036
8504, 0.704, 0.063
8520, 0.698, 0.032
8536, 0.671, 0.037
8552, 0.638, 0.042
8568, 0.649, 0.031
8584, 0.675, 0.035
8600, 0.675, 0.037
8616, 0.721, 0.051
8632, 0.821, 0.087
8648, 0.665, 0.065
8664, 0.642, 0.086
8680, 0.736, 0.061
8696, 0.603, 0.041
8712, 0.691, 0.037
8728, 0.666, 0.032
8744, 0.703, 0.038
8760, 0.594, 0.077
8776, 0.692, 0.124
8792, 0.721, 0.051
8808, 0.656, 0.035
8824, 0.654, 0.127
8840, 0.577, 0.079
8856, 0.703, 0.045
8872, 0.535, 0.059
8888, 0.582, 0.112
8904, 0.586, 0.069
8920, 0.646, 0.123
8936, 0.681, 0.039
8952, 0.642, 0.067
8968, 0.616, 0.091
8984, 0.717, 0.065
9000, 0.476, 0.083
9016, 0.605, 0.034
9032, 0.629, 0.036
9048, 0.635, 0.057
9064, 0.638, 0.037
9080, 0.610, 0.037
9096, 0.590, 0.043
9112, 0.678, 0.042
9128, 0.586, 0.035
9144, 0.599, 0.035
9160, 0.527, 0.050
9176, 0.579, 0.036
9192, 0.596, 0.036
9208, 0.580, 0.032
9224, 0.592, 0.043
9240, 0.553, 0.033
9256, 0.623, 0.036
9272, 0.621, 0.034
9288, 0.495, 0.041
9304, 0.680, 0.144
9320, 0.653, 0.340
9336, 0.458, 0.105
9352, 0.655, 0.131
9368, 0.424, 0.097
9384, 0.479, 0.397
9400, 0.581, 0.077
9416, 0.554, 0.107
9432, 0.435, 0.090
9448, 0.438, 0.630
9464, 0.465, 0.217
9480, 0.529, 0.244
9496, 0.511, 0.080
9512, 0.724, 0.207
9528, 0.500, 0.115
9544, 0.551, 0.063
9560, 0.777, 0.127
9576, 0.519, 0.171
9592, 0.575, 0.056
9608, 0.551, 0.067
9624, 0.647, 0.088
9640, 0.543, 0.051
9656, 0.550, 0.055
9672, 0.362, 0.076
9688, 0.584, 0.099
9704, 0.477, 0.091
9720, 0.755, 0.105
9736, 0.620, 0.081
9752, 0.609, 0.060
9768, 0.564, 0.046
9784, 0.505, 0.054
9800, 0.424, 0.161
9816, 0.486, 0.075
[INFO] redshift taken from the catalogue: 1.584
